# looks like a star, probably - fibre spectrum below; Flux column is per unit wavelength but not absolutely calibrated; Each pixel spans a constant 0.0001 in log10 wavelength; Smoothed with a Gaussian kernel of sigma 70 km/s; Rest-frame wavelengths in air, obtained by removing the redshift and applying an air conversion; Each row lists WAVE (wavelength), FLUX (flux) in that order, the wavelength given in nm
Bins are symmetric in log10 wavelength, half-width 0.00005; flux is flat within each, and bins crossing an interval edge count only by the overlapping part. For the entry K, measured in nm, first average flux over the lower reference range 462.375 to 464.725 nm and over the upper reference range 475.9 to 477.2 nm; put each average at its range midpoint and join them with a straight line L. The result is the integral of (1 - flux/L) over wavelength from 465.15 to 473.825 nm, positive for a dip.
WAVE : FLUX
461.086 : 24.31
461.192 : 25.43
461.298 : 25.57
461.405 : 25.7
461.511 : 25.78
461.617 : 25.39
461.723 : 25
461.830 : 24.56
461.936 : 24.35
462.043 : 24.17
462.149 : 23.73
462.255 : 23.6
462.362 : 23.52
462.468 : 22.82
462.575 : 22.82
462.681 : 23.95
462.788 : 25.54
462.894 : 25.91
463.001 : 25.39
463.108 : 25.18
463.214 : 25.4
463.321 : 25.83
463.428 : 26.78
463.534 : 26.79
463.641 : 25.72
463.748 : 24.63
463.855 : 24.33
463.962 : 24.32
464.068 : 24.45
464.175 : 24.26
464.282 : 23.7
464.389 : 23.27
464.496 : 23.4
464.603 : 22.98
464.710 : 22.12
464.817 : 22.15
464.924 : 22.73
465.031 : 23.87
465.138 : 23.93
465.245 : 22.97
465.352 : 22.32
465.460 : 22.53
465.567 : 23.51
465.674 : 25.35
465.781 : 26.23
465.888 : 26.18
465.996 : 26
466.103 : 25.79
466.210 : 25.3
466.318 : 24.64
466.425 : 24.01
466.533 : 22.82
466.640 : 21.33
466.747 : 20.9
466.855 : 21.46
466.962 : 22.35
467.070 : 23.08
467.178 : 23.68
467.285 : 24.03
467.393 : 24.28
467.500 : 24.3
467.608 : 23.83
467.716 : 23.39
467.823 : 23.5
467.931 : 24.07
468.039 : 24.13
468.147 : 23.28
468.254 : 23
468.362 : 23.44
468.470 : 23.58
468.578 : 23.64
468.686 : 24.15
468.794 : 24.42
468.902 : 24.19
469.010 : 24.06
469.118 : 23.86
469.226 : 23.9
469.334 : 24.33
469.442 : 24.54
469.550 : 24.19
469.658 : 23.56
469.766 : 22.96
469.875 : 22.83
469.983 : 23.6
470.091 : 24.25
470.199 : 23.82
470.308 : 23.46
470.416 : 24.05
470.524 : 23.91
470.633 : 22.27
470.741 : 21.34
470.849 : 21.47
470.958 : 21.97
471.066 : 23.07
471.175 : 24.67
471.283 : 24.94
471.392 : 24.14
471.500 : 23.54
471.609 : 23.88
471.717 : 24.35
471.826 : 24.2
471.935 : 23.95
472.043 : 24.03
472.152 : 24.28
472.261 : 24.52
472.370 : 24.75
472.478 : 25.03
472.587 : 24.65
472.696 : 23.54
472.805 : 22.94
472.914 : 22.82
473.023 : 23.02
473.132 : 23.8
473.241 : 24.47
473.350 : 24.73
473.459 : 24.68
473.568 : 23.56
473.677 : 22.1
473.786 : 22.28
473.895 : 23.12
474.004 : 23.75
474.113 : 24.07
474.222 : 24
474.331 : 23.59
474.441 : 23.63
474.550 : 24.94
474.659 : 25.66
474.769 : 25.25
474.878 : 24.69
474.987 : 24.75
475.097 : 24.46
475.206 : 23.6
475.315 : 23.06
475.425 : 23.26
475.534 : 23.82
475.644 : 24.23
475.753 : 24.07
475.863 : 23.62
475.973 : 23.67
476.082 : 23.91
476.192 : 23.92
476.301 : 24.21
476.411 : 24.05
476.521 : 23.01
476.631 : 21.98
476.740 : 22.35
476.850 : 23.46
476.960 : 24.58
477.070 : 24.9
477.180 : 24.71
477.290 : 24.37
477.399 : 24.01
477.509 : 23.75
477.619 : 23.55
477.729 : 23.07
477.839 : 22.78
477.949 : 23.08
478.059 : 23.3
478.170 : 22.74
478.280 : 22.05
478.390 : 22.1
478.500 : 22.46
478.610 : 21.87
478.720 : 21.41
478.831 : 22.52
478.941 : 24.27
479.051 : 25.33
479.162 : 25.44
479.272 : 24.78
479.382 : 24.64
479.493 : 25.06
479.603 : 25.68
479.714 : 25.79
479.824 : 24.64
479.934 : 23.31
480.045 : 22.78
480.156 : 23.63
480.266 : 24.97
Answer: 0.15 nm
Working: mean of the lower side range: 24.5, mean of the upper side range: 23.7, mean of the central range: 23.7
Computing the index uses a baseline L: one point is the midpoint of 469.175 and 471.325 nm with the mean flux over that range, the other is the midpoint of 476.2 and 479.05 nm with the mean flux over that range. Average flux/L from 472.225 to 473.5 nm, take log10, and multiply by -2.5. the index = -0.03 mag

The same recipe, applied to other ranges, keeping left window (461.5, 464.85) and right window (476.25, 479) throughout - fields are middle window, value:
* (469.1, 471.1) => 0.02 mag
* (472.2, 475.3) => -0.02 mag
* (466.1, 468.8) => 0.03 mag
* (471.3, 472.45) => -0.02 mag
